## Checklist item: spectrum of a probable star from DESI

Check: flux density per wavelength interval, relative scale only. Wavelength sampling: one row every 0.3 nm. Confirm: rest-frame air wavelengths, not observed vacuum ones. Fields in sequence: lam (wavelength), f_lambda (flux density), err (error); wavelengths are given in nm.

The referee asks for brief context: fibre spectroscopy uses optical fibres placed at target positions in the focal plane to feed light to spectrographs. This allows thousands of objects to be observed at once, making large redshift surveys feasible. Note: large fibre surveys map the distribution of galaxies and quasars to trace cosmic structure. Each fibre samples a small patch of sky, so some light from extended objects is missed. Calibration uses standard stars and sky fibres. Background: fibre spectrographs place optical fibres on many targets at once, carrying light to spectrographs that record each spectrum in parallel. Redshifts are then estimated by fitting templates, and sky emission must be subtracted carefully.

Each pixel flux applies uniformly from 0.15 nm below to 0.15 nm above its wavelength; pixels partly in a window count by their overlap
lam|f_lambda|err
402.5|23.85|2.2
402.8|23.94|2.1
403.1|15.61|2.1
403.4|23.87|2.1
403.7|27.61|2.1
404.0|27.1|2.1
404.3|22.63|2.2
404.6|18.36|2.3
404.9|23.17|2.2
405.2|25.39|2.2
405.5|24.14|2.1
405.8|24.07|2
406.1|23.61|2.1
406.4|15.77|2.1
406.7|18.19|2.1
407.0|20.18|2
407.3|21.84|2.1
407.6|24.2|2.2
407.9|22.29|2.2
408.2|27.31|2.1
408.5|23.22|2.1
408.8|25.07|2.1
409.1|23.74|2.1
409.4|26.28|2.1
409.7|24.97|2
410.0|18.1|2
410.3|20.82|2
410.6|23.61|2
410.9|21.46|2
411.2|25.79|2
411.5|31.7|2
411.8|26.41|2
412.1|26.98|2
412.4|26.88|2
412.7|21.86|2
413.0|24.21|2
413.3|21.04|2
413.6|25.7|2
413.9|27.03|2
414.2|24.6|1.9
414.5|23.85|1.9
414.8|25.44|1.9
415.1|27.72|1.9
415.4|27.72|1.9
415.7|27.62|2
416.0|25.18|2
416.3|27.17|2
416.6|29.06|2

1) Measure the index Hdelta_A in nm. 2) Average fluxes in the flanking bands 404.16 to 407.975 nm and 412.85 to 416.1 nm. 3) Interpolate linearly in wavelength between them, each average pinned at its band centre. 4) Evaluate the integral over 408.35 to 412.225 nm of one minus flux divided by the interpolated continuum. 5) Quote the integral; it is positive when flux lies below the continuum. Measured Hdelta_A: -0.13 nm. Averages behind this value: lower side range 21.8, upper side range 25.5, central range 24.5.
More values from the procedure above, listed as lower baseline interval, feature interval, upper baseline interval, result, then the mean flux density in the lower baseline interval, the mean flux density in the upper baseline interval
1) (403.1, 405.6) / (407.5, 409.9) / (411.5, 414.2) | 0.00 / 23.5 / 25.4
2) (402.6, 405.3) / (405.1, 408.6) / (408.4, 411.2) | 0.10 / 23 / 23.2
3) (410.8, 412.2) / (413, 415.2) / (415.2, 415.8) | 0.19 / 26.6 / 27.7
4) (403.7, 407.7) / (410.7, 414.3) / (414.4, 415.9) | 0.01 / 22.4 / 26.5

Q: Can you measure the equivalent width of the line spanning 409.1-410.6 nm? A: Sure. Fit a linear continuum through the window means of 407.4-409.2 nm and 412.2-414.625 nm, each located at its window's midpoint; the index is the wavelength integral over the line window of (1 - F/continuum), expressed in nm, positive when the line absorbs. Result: 0.095 nm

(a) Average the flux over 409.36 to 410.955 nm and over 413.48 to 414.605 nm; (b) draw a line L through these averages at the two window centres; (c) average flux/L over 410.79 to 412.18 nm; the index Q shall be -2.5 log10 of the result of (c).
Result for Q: -0.14 mag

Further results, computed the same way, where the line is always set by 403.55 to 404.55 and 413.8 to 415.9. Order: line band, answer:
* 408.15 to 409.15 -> 0.037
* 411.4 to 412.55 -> -0.077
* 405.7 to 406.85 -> 0.241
